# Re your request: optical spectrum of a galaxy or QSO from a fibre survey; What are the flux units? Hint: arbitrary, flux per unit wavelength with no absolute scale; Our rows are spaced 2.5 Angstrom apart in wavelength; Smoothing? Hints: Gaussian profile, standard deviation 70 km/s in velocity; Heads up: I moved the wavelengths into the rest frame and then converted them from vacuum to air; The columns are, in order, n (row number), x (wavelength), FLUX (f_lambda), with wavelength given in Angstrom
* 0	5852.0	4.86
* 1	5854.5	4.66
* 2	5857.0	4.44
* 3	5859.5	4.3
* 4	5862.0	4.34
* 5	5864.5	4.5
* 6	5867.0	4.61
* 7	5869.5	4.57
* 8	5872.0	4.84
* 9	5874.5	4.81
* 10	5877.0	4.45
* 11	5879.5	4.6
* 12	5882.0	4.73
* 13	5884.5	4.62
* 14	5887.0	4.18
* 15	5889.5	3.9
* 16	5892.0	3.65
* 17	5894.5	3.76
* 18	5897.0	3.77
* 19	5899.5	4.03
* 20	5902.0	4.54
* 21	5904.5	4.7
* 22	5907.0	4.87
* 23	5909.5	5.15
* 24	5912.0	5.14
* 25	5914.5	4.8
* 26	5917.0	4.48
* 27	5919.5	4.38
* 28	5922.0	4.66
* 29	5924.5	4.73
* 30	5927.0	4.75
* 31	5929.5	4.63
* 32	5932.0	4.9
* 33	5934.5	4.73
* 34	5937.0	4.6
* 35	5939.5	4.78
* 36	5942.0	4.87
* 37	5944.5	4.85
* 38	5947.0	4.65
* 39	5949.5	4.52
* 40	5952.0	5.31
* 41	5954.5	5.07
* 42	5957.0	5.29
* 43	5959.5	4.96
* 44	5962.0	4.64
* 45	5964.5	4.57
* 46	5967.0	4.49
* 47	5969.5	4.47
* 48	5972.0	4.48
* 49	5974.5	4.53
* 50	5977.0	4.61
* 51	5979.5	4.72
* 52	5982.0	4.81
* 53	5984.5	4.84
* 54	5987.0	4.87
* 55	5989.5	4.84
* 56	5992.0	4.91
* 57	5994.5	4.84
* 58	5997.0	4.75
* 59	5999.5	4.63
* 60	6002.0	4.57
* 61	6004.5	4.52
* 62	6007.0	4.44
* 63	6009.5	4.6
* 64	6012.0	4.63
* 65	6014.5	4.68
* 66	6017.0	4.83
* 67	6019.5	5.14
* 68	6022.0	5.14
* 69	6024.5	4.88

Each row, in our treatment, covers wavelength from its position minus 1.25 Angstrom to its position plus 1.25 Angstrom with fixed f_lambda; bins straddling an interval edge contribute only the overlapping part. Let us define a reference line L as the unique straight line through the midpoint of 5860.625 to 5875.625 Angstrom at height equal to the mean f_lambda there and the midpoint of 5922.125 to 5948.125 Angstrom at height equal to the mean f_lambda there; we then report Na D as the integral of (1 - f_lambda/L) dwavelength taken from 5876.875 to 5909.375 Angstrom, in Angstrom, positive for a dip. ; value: 2.4 Angstrom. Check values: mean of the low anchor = 4.61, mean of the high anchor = 4.75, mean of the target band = 4.32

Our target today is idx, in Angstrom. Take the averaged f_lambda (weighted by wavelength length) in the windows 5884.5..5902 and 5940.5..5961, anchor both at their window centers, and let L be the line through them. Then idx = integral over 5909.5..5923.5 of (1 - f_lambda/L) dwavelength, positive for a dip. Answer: -1.2 Angstrom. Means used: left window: 3.98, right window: 4.93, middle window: 4.73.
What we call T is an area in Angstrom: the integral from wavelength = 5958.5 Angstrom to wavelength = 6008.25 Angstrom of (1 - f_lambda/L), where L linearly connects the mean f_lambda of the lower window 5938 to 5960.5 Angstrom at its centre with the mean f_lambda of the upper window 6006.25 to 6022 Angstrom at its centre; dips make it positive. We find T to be 1.7 Angstrom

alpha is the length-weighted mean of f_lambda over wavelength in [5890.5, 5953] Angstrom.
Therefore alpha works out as 4.6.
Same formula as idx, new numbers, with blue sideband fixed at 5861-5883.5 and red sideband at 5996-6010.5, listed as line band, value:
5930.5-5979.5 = -1.7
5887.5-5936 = 1.1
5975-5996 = -1.0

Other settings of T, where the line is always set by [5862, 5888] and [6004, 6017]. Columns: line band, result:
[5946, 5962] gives -1.2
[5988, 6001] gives -0.5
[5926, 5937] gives -0.3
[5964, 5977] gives 0.2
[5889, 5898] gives 1.6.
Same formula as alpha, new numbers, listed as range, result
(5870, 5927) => 4.5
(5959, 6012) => 4.67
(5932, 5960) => 4.87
